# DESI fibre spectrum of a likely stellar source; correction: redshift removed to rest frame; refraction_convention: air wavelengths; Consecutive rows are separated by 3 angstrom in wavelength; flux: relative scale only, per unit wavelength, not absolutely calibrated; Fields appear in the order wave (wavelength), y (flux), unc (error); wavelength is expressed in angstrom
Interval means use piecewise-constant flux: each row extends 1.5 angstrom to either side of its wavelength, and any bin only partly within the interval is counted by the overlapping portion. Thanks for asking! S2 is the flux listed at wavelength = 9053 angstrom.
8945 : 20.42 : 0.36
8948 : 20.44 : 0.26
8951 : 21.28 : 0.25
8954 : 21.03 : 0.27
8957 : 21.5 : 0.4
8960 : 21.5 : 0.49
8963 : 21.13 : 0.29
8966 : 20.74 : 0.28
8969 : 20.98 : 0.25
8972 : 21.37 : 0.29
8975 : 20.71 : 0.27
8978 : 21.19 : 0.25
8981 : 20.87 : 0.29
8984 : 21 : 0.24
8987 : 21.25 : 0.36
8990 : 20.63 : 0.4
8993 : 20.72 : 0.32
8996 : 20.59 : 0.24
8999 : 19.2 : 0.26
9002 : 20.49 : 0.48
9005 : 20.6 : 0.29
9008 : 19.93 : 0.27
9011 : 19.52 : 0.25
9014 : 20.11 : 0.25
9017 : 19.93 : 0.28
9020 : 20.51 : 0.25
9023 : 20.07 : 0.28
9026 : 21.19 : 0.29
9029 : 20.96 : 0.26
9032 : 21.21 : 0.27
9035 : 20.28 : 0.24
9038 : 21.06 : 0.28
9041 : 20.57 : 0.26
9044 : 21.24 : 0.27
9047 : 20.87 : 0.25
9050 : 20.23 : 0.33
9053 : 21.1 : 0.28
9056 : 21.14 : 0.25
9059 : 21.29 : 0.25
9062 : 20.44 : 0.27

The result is 21.1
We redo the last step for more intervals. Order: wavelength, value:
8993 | 20.72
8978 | 21.19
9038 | 21.06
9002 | 20.49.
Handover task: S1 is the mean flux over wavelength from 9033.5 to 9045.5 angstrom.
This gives 20.8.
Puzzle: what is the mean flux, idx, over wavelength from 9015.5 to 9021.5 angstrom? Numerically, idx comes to 20.2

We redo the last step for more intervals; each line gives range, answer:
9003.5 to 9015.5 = 20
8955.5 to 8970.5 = 21.2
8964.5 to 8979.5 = 21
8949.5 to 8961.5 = 21.3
